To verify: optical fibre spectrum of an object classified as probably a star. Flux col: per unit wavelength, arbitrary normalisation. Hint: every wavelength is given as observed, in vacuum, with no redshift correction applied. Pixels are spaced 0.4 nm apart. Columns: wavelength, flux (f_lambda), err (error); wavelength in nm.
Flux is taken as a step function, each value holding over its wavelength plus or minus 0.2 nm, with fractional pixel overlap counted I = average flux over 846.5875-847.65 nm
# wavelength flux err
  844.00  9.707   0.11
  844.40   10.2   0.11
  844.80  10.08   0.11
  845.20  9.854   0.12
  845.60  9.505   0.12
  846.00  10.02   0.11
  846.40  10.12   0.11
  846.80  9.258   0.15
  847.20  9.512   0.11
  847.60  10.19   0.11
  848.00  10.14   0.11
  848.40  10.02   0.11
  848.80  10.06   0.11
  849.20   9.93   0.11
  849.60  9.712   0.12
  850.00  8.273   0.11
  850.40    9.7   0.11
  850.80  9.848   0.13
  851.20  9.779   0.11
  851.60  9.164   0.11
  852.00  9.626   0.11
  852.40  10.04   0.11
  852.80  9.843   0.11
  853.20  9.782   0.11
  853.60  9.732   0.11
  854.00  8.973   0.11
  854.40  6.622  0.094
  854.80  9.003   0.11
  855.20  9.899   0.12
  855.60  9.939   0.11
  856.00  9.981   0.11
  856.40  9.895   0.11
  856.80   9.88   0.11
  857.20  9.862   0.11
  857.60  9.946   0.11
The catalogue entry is 9.58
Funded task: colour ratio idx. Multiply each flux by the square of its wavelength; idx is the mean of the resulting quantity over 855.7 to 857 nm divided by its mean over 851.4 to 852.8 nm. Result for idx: 1.04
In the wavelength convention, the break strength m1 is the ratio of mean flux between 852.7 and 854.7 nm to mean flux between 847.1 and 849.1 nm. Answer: 0.89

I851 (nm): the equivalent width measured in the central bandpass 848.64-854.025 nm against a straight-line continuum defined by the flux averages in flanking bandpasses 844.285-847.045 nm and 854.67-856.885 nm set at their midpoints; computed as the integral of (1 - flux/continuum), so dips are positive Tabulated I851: 0.104 nm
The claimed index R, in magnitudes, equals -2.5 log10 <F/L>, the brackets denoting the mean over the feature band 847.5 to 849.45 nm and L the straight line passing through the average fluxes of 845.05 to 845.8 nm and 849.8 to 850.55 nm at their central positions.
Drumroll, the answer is -0.10 mag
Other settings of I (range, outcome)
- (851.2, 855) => 9.23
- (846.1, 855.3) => 9.53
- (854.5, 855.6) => 9.28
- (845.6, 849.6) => 9.89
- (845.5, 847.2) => 9.71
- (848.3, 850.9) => 9.63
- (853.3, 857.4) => 9.39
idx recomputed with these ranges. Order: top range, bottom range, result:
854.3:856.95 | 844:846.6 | 0.97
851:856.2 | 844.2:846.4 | 0.96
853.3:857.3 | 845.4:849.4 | 0.97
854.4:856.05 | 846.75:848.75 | 0.96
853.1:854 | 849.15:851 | 1.02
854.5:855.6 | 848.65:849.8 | 0.95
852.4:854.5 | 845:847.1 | 0.96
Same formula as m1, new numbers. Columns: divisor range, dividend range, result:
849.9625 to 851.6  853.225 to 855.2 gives 0.93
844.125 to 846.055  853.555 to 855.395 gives 0.88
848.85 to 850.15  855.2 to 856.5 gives 1.05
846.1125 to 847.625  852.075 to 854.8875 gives 0.94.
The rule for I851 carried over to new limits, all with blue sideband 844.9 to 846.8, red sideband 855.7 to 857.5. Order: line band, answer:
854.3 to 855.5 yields 0.13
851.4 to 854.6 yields 0.21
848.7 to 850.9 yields 0.07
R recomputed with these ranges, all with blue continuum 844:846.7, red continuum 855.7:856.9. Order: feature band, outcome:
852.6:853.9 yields 0.02 mag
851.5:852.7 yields 0.03 mag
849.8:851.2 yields 0.06 mag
